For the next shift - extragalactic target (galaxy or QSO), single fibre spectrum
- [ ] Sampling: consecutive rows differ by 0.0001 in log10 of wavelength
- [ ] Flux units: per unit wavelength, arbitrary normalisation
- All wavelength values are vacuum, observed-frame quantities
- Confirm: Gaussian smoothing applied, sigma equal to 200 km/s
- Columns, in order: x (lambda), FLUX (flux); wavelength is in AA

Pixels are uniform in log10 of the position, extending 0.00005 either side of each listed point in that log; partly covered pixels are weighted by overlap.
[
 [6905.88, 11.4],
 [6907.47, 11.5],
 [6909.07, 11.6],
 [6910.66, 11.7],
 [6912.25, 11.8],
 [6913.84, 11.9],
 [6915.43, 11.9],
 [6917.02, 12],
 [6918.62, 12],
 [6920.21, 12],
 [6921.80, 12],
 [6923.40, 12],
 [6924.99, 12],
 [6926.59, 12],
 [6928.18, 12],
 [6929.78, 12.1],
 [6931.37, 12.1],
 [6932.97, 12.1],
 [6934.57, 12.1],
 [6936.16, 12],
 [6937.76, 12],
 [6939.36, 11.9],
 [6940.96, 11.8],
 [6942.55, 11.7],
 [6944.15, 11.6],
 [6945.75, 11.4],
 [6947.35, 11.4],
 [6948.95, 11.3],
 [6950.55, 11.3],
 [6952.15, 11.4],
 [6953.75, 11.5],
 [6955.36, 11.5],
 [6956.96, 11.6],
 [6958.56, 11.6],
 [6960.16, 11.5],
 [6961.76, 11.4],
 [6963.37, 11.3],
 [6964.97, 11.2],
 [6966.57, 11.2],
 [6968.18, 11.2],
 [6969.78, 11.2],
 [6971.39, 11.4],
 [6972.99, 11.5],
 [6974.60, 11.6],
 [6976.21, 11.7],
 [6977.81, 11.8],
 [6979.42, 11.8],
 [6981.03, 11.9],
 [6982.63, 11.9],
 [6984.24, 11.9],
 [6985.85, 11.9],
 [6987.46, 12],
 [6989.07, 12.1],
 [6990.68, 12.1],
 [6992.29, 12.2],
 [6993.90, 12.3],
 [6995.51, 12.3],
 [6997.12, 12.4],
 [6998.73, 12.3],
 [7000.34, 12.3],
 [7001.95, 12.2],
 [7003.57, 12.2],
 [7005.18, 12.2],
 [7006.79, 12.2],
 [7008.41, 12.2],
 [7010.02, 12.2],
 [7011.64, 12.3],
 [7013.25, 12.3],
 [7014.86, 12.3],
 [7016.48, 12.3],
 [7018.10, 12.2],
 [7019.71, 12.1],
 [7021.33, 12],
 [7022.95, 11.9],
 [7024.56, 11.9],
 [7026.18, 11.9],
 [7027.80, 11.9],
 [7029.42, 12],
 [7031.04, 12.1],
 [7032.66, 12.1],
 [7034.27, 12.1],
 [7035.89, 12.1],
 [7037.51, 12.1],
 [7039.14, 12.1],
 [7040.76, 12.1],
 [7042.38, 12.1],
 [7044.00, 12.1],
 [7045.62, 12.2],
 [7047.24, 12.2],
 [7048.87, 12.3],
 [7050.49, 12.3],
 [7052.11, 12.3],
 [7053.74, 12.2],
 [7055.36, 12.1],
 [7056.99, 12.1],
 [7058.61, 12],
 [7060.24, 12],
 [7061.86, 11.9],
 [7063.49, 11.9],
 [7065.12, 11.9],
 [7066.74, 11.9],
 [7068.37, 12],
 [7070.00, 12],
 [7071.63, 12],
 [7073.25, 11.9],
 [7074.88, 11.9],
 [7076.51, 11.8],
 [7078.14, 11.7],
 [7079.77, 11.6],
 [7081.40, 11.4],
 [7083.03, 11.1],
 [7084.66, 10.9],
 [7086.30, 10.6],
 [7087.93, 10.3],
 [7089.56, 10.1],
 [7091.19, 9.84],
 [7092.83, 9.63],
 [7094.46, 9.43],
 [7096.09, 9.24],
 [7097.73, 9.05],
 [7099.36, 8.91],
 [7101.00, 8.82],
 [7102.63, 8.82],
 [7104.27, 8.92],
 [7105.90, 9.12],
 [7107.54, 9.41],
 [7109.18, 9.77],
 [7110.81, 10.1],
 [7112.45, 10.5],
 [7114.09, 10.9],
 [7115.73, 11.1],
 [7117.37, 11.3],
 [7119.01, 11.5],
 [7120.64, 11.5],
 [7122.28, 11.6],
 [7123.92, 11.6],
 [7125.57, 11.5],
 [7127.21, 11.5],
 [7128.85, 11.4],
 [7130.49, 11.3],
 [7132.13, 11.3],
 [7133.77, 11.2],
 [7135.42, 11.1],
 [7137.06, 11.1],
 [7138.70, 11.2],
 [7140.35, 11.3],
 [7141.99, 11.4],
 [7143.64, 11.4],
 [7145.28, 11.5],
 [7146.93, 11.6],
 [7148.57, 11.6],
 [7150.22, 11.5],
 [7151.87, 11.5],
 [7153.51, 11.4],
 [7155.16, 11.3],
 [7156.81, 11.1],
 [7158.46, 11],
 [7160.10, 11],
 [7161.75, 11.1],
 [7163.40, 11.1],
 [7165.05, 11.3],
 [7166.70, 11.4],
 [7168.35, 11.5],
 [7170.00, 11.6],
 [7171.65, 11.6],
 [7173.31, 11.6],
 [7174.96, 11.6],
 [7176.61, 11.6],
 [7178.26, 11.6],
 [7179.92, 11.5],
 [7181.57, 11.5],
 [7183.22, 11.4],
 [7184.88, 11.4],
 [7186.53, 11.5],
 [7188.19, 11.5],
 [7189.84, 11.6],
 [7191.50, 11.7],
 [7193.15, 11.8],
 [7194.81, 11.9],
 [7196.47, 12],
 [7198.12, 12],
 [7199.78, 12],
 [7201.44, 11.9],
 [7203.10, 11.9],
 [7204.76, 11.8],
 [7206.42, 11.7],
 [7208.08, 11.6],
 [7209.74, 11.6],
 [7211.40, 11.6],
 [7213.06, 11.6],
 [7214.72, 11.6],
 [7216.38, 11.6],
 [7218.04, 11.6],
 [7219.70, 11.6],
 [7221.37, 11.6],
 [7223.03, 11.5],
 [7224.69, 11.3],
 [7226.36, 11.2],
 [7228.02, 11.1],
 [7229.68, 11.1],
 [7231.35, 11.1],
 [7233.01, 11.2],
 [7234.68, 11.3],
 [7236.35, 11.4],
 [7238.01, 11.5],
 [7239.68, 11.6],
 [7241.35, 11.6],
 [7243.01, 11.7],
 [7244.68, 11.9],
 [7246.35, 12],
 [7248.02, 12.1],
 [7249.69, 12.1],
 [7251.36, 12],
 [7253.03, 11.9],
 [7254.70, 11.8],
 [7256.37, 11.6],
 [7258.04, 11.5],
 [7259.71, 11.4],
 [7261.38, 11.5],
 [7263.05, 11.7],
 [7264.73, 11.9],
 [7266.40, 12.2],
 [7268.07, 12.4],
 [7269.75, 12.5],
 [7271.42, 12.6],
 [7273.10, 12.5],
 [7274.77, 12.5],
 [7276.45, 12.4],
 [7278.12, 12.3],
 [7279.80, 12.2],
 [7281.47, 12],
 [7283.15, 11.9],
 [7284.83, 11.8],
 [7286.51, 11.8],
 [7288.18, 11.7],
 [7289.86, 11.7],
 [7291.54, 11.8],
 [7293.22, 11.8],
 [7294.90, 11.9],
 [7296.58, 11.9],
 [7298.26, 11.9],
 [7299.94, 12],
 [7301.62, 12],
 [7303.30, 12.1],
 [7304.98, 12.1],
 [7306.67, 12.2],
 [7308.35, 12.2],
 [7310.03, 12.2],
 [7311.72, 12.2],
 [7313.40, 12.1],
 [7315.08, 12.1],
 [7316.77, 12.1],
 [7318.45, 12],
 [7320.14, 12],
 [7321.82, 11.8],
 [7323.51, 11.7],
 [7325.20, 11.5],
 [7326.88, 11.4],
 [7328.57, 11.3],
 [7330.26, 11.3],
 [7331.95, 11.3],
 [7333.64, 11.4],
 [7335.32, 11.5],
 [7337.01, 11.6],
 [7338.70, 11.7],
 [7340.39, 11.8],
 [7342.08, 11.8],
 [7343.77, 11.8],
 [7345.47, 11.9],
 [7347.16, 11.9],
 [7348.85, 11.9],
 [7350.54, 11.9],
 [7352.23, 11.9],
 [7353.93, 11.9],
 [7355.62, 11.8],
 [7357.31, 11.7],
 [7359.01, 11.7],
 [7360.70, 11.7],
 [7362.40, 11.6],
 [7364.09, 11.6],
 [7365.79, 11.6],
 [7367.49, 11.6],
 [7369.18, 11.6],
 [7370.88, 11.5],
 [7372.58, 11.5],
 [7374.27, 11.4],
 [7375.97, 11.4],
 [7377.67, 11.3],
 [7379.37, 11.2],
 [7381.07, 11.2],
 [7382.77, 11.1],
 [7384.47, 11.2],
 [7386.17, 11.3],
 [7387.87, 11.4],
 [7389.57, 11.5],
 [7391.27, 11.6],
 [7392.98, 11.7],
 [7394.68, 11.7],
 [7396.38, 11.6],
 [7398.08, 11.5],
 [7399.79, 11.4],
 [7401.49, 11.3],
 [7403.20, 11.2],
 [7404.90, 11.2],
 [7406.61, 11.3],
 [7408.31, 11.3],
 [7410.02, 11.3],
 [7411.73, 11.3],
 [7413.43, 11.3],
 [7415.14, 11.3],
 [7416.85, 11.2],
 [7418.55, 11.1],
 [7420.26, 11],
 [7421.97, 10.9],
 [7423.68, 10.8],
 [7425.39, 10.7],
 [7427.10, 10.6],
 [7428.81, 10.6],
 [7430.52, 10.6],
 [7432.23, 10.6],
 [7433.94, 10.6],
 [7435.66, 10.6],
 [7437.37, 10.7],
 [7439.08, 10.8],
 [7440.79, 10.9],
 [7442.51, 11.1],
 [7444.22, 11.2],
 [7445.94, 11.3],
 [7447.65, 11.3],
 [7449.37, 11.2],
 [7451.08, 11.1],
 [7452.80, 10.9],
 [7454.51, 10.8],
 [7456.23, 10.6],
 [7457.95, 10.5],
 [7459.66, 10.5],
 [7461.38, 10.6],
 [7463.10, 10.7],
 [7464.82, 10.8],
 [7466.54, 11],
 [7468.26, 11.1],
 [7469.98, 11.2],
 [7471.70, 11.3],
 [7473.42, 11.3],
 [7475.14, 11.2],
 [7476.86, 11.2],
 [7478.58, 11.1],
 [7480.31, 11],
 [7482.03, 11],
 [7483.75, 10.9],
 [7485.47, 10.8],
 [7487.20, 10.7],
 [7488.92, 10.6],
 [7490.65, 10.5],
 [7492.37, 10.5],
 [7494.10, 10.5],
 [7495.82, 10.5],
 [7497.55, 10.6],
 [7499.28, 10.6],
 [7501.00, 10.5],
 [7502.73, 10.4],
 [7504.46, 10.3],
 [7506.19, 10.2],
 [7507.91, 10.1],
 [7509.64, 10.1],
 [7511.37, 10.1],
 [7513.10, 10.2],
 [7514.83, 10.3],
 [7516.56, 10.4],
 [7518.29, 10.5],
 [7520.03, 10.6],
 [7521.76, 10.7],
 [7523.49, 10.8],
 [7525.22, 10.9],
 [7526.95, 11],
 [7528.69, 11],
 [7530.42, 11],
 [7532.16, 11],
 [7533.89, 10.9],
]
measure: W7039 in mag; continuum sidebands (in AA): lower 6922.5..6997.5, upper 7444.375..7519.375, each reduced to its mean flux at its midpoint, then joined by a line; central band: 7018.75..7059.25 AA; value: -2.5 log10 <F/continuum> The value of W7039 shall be -0.05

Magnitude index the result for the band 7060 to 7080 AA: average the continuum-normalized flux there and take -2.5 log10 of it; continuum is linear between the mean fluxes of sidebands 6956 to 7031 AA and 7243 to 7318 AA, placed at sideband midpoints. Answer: 0.00 mag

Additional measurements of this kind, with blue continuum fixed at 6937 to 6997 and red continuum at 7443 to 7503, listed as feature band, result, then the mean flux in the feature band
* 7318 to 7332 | -0.05 mag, 11.6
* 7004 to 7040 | -0.05 mag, 12.1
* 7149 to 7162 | 0.01 mag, 11.3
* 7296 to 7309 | -0.09 mag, 12.1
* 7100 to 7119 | 0.15 mag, 9.94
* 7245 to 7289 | -0.08 mag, 12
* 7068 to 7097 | 0.05 mag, 10.9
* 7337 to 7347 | -0.07 mag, 11.8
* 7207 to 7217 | -0.03 mag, 11.6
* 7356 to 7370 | -0.06 mag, 11.6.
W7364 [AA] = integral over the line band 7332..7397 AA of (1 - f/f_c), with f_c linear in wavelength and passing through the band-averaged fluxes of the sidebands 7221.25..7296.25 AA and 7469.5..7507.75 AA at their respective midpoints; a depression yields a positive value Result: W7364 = -1.56 AA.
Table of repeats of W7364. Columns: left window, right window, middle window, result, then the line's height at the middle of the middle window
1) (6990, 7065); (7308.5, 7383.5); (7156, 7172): 0.9 AA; 11.9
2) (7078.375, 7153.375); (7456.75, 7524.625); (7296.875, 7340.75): -4.7 AA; 10.7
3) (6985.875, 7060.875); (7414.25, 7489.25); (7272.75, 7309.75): -2.1 AA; 11.4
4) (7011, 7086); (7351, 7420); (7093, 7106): 3.1 AA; 11.9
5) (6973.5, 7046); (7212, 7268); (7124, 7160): 1.4 AA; 11.8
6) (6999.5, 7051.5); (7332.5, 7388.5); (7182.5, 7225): 0.6 AA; 11.8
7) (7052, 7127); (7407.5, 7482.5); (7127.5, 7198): -3.4 AA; 10.9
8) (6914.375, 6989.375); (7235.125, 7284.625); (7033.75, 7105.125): 3.3 AA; 11.8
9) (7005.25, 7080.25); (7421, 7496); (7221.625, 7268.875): -0.6 AA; 11.5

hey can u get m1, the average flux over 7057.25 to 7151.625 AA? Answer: 11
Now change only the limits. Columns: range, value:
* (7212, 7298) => 11.8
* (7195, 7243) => 11.6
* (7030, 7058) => 12.2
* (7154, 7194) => 11.4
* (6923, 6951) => 11.8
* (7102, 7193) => 11.2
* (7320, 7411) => 11.5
